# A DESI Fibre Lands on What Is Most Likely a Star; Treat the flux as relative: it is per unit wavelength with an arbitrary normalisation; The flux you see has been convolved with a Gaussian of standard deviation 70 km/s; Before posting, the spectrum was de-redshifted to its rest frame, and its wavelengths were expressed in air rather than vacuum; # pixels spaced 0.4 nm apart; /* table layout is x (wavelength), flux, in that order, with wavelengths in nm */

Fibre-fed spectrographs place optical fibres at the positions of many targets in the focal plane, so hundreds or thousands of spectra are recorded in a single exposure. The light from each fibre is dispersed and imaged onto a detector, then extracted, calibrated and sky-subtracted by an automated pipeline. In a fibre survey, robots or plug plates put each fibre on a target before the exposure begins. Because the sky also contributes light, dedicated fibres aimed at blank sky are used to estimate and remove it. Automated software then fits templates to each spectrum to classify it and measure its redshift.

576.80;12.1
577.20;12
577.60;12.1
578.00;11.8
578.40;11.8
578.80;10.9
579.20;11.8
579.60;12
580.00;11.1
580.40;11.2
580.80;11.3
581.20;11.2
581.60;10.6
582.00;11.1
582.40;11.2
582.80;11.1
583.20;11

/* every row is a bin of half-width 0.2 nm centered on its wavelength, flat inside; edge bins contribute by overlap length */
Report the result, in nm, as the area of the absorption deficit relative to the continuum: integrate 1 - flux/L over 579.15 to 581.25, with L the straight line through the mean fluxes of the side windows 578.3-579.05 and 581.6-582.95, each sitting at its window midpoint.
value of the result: -0.04 nm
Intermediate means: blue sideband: 11.3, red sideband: 11.1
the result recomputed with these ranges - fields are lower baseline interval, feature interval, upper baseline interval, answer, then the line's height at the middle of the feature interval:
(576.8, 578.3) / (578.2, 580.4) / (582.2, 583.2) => 0.04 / 11.7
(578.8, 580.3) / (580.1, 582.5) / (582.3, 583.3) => 0.04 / 11.3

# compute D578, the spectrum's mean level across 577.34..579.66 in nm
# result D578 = 11.7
